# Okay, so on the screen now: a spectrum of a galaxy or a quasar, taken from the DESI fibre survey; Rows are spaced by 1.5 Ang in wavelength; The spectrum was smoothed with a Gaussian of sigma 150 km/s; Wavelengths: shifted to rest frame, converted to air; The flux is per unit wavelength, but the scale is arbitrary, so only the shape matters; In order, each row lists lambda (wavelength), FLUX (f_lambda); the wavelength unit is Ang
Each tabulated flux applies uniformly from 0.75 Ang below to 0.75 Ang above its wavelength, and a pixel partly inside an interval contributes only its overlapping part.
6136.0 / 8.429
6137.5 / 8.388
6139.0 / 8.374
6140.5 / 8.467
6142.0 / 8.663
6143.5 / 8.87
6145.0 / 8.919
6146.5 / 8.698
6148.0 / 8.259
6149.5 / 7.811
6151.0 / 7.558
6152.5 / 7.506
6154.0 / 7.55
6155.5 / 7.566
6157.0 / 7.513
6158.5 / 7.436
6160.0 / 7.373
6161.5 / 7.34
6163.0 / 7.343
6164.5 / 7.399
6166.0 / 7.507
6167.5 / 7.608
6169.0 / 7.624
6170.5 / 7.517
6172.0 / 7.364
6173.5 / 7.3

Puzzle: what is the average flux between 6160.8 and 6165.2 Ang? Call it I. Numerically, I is 7.36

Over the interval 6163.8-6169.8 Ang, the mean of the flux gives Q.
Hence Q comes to 7.54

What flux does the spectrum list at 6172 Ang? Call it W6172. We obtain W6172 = 7.364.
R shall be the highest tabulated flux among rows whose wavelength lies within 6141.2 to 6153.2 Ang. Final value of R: 8.919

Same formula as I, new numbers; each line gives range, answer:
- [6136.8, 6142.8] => 8.48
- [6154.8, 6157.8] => 7.54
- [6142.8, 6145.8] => 8.89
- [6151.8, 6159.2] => 7.51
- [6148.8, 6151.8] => 7.68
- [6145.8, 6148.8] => 8.46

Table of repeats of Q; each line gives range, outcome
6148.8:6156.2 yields 7.6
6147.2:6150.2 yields 8.05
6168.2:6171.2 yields 7.57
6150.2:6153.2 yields 7.54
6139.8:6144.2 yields 8.67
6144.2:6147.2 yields 8.81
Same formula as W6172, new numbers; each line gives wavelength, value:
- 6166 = 7.507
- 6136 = 8.429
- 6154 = 7.55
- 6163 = 7.343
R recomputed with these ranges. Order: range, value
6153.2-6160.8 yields 7.566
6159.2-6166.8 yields 7.507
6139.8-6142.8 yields 8.663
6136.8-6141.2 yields 8.467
